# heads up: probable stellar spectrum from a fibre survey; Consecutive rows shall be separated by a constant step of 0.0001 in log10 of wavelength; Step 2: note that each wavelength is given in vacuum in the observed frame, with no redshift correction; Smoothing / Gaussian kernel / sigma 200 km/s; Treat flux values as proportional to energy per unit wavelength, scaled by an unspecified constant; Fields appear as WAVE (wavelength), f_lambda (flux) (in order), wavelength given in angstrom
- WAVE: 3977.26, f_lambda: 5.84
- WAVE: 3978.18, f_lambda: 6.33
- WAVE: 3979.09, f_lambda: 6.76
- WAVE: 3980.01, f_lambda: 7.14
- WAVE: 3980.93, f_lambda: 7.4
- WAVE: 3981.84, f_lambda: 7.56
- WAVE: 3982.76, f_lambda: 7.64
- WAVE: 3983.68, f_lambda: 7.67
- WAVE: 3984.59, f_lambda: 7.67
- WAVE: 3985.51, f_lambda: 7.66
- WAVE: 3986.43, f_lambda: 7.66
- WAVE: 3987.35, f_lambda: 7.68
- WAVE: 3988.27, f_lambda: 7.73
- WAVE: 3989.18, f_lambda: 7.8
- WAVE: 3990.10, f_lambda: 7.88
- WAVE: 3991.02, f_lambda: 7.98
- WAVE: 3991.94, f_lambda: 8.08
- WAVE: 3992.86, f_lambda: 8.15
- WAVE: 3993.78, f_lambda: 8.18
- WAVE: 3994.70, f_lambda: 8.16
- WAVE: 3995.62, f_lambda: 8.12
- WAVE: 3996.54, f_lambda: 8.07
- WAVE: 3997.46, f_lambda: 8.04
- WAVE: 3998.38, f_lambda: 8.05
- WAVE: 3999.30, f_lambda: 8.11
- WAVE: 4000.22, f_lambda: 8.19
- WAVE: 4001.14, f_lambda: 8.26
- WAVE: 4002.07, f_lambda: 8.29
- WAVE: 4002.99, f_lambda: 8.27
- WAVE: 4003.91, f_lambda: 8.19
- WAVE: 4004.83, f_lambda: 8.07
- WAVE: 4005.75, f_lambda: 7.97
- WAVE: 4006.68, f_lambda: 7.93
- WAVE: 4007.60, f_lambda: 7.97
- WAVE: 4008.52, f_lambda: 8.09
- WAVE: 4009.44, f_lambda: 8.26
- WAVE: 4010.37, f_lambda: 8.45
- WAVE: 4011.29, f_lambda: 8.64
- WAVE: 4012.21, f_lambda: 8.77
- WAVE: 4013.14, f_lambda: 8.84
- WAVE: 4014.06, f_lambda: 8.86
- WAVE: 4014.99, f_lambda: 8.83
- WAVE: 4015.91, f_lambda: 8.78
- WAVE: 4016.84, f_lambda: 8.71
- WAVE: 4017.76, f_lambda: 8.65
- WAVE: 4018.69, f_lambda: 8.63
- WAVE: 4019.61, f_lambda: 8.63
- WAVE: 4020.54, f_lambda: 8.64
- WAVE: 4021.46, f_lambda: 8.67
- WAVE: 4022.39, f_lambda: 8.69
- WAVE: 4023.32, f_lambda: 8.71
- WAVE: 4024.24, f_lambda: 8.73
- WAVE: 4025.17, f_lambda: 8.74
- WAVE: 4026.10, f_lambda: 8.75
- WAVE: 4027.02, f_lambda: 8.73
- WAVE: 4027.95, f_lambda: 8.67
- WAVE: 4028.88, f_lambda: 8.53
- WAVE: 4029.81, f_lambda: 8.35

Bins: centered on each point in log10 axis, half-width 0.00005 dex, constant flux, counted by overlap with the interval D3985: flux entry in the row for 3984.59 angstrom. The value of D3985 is 7.67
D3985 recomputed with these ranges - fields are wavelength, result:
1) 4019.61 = 8.63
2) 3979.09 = 6.76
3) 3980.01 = 7.14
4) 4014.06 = 8.86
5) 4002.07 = 8.29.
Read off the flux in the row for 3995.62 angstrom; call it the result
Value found 8.12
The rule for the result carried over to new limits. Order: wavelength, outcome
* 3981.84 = 7.56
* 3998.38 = 8.05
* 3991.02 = 7.98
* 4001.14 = 8.26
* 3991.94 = 8.08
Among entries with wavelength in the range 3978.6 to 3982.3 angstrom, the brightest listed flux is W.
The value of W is 7.56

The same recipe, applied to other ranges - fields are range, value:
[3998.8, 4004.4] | 8.29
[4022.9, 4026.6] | 8.75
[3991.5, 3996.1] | 8.18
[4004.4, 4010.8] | 8.45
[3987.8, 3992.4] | 8.08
